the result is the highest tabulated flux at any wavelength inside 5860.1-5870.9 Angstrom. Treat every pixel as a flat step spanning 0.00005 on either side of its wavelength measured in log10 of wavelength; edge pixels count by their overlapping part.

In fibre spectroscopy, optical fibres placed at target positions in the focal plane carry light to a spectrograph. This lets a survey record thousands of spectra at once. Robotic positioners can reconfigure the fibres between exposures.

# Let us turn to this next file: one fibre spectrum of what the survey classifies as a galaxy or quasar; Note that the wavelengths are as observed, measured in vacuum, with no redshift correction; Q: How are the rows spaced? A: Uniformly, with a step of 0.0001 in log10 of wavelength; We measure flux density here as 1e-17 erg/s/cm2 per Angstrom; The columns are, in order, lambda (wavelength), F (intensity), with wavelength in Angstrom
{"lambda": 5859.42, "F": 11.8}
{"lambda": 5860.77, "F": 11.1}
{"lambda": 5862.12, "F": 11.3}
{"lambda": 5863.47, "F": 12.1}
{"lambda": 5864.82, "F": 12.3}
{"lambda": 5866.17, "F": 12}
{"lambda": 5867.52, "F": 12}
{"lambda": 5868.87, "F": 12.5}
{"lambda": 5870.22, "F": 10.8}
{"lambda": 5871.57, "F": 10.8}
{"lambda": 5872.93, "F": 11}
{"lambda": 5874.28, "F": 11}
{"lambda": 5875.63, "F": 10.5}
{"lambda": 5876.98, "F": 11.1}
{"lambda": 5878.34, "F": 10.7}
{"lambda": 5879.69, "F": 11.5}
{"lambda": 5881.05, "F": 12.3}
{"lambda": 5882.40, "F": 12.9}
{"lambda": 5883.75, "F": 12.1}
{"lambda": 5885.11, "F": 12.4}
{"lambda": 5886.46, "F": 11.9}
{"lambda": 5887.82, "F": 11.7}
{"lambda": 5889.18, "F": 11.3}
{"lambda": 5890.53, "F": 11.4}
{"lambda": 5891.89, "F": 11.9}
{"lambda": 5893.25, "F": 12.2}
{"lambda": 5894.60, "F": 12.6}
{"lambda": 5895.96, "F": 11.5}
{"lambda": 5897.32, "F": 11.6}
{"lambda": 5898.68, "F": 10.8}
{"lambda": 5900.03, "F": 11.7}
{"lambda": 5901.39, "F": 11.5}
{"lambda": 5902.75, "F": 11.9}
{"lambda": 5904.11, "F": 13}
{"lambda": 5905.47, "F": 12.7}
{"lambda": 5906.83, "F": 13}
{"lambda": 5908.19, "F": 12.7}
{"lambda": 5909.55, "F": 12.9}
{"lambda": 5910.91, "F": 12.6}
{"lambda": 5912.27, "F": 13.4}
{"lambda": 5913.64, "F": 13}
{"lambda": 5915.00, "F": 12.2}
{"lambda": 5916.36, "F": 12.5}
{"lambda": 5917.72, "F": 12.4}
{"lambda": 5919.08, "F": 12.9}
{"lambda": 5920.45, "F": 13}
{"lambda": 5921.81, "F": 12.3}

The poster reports 12.5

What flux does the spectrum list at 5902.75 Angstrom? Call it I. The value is 11.9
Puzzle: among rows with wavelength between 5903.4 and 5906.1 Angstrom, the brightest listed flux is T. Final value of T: 13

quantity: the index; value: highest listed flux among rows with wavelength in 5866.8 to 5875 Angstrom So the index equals 12.5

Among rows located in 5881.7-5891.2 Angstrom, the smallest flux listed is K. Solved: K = 11.3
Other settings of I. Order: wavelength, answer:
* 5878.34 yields 10.7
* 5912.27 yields 13.4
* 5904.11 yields 13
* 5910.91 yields 12.6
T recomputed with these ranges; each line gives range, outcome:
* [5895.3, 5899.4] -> 11.6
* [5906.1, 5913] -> 13.4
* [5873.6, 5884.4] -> 12.9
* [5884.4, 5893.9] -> 12.4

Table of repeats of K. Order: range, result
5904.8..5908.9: 12.7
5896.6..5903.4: 10.8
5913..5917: 12.2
